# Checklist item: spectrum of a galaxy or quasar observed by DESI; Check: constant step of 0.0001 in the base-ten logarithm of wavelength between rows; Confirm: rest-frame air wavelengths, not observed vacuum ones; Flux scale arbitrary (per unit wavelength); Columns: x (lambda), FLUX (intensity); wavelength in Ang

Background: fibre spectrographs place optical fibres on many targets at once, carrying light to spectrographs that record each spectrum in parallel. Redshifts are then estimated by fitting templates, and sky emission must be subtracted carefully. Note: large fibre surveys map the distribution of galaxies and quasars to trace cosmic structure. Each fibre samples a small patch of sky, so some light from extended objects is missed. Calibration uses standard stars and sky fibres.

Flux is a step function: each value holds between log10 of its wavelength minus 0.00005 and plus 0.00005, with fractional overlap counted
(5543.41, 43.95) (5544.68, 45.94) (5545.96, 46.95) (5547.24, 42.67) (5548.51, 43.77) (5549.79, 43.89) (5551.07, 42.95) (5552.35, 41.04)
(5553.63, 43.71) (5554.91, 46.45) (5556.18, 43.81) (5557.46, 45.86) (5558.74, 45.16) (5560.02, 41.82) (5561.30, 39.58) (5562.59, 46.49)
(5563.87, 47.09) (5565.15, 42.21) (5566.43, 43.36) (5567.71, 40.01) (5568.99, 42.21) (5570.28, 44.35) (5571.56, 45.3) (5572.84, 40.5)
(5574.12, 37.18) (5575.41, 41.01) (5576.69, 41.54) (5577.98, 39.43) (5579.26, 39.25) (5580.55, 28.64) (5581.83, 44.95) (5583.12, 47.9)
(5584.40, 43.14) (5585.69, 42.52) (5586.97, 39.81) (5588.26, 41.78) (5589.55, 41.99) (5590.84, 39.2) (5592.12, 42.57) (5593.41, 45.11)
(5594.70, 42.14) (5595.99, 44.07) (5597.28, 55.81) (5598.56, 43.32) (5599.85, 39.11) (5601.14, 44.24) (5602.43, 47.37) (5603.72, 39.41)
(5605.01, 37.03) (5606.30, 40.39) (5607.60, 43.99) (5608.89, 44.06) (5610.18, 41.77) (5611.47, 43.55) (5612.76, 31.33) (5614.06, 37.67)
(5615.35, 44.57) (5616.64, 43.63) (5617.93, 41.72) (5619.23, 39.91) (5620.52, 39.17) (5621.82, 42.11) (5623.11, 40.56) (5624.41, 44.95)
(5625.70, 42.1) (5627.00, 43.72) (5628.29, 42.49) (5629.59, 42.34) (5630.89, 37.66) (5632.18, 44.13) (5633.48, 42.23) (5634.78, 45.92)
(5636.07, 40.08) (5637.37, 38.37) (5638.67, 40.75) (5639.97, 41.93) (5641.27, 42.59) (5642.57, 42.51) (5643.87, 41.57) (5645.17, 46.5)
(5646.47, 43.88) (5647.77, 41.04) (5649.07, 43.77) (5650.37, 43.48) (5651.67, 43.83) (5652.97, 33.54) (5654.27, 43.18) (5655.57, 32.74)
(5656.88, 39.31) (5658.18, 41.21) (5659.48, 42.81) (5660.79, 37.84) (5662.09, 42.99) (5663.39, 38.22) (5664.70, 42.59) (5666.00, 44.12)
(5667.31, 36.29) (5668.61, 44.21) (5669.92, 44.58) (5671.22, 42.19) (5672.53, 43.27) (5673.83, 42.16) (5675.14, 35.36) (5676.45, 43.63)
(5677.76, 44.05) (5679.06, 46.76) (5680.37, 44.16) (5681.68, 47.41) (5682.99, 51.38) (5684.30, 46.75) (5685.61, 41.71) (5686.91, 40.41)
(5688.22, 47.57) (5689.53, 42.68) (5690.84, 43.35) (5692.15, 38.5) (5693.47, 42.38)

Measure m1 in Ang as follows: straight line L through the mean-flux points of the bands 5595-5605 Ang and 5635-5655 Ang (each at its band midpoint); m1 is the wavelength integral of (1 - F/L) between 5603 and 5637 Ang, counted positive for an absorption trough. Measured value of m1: 1.4 Ang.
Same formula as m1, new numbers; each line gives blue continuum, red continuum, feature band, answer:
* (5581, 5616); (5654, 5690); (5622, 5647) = 0.1 Ang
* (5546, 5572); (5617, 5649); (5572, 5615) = 1.3 Ang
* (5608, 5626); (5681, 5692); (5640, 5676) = 1.7 Ang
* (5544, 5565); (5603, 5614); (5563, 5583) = 0.7 Ang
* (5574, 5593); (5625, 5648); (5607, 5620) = 0.1 Ang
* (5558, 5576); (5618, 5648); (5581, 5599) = -0.6 Ang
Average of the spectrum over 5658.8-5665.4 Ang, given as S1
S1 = 40.9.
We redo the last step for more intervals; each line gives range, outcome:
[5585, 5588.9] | 41.4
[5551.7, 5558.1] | 44.2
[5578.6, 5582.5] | 37.7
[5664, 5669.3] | 41.7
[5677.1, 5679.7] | 45.5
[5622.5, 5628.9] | 42.8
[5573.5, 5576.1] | 39.1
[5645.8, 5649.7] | 42.9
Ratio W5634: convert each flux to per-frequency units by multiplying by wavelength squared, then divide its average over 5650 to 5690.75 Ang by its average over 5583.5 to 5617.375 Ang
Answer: 1.0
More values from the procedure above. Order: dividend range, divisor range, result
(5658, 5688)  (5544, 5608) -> 1.04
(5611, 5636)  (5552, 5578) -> 0.99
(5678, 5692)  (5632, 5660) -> 1.10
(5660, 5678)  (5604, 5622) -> 1.04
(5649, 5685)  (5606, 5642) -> 1.03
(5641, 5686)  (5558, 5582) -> 1.05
